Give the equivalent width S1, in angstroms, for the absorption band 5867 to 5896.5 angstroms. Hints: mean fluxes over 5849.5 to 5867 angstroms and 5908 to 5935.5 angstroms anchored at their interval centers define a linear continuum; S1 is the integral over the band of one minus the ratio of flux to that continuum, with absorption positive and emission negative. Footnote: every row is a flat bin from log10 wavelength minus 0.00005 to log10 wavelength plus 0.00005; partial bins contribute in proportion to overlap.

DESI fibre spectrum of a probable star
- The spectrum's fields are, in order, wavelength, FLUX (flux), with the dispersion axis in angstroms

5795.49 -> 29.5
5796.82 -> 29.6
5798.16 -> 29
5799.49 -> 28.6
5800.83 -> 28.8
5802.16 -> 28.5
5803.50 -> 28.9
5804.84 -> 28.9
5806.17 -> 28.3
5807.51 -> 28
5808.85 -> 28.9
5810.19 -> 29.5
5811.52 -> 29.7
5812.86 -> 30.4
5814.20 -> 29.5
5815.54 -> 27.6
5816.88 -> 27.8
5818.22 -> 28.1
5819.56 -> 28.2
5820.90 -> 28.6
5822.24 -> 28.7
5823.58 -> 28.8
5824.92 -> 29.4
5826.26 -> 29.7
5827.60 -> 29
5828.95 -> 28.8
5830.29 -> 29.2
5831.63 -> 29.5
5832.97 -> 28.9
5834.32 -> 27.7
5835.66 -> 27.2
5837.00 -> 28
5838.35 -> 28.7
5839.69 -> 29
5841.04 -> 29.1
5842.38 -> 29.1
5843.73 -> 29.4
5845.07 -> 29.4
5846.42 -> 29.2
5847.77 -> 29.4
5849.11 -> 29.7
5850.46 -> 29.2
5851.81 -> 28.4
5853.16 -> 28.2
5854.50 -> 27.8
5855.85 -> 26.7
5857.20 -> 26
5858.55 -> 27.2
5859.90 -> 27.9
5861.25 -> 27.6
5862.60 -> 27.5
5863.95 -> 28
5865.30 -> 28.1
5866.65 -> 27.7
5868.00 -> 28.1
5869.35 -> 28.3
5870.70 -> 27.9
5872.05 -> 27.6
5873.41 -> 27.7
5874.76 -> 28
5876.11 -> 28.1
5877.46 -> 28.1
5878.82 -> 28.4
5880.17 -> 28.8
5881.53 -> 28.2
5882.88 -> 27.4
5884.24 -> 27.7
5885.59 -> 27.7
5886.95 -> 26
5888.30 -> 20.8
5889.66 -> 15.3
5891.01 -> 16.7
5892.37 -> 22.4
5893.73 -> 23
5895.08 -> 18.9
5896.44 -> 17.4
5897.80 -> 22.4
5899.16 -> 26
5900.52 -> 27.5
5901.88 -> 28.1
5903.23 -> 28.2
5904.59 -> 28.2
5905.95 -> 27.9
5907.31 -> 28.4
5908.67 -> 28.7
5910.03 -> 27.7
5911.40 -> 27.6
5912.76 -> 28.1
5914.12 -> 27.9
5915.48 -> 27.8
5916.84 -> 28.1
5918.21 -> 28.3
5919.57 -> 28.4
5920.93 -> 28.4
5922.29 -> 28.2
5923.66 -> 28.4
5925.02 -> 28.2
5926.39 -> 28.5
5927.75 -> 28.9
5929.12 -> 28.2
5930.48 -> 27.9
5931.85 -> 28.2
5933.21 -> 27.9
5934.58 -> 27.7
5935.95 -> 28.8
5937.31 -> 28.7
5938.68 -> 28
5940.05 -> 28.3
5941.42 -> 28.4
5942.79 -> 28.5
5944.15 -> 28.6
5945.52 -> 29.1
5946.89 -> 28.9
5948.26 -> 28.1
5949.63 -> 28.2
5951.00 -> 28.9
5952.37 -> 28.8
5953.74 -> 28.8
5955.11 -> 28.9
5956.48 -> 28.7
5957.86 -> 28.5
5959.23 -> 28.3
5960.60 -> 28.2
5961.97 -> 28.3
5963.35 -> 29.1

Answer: 2.7 angstroms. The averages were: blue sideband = 27.7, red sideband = 28.2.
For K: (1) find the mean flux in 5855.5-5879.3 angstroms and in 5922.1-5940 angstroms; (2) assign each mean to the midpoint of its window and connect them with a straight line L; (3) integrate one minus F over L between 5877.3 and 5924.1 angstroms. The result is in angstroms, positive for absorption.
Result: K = 3.4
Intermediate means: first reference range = 27.7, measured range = 26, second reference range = 28.3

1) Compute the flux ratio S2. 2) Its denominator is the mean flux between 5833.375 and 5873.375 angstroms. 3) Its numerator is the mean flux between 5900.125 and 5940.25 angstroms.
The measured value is 1.0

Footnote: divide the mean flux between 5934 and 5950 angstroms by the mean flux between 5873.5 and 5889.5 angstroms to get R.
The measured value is 1.1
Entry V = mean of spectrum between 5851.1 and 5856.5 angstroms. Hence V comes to 27.8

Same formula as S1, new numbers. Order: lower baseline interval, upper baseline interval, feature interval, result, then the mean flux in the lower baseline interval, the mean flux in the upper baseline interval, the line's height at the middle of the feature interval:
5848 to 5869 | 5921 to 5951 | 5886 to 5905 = 3.53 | 27.9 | 28.4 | 28.1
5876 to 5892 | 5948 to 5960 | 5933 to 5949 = -0.28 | 25.1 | 28.6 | 27.9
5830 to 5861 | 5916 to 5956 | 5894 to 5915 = 1.68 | 28.5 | 28.4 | 28.4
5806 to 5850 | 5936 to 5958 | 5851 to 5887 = 1.24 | 28.9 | 28.6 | 28.8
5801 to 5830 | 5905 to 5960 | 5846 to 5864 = 0.39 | 28.8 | 28.3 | 28.7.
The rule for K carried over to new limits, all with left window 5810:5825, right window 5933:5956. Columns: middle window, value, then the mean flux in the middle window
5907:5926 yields 0.3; 28.1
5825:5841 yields 0.0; 28.7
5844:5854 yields -0.1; 29.1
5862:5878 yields 0.4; 27.9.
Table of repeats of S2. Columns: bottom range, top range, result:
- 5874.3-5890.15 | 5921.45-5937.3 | 1.08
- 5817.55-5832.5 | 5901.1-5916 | 0.97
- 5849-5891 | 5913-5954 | 1.05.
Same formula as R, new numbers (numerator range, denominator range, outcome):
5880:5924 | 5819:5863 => 0.91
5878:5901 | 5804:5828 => 0.82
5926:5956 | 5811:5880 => 1.00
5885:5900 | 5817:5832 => 0.75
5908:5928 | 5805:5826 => 0.98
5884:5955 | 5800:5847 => 0.93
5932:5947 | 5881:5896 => 1.24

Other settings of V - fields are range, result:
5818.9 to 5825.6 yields 28.8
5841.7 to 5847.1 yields 29.3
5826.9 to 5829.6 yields 28.8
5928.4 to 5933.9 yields 28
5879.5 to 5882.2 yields 28.4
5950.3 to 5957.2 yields 28.8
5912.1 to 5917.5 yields 28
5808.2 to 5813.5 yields 29.6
